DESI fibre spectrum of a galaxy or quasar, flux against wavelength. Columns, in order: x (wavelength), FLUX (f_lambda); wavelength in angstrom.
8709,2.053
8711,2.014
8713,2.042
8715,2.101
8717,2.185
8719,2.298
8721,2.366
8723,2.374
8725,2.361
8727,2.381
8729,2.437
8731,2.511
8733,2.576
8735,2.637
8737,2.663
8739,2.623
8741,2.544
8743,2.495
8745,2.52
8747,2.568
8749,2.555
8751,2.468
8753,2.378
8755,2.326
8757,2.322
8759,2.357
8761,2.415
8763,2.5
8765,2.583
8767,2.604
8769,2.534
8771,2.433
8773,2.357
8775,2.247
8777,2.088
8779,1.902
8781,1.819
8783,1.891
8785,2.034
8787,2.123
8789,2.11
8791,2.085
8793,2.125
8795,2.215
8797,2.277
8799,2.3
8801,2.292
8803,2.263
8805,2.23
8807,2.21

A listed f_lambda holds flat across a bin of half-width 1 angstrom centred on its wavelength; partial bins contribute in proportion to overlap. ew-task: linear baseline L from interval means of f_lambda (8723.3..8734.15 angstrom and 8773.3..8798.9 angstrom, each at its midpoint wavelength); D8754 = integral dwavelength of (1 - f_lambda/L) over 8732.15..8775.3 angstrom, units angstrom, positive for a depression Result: -3.7 angstrom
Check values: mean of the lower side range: 2.45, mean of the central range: 2.49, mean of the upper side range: 2.09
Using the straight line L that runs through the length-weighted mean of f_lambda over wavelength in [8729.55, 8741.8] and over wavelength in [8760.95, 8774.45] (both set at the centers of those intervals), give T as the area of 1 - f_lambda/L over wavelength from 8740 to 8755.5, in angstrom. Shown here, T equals 0.4 angstrom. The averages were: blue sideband 2.59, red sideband 2.49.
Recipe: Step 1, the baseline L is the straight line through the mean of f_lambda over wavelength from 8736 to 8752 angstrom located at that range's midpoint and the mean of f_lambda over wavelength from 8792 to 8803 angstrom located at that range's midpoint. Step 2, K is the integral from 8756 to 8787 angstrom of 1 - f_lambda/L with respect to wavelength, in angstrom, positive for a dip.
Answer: 1.69 angstrom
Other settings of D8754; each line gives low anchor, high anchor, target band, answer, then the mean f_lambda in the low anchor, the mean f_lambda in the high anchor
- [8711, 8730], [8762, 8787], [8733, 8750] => -2.4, 2.27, 2.24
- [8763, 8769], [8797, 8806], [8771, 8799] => 3.4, 2.57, 2.27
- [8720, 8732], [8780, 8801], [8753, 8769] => -1.4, 2.41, 2.11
